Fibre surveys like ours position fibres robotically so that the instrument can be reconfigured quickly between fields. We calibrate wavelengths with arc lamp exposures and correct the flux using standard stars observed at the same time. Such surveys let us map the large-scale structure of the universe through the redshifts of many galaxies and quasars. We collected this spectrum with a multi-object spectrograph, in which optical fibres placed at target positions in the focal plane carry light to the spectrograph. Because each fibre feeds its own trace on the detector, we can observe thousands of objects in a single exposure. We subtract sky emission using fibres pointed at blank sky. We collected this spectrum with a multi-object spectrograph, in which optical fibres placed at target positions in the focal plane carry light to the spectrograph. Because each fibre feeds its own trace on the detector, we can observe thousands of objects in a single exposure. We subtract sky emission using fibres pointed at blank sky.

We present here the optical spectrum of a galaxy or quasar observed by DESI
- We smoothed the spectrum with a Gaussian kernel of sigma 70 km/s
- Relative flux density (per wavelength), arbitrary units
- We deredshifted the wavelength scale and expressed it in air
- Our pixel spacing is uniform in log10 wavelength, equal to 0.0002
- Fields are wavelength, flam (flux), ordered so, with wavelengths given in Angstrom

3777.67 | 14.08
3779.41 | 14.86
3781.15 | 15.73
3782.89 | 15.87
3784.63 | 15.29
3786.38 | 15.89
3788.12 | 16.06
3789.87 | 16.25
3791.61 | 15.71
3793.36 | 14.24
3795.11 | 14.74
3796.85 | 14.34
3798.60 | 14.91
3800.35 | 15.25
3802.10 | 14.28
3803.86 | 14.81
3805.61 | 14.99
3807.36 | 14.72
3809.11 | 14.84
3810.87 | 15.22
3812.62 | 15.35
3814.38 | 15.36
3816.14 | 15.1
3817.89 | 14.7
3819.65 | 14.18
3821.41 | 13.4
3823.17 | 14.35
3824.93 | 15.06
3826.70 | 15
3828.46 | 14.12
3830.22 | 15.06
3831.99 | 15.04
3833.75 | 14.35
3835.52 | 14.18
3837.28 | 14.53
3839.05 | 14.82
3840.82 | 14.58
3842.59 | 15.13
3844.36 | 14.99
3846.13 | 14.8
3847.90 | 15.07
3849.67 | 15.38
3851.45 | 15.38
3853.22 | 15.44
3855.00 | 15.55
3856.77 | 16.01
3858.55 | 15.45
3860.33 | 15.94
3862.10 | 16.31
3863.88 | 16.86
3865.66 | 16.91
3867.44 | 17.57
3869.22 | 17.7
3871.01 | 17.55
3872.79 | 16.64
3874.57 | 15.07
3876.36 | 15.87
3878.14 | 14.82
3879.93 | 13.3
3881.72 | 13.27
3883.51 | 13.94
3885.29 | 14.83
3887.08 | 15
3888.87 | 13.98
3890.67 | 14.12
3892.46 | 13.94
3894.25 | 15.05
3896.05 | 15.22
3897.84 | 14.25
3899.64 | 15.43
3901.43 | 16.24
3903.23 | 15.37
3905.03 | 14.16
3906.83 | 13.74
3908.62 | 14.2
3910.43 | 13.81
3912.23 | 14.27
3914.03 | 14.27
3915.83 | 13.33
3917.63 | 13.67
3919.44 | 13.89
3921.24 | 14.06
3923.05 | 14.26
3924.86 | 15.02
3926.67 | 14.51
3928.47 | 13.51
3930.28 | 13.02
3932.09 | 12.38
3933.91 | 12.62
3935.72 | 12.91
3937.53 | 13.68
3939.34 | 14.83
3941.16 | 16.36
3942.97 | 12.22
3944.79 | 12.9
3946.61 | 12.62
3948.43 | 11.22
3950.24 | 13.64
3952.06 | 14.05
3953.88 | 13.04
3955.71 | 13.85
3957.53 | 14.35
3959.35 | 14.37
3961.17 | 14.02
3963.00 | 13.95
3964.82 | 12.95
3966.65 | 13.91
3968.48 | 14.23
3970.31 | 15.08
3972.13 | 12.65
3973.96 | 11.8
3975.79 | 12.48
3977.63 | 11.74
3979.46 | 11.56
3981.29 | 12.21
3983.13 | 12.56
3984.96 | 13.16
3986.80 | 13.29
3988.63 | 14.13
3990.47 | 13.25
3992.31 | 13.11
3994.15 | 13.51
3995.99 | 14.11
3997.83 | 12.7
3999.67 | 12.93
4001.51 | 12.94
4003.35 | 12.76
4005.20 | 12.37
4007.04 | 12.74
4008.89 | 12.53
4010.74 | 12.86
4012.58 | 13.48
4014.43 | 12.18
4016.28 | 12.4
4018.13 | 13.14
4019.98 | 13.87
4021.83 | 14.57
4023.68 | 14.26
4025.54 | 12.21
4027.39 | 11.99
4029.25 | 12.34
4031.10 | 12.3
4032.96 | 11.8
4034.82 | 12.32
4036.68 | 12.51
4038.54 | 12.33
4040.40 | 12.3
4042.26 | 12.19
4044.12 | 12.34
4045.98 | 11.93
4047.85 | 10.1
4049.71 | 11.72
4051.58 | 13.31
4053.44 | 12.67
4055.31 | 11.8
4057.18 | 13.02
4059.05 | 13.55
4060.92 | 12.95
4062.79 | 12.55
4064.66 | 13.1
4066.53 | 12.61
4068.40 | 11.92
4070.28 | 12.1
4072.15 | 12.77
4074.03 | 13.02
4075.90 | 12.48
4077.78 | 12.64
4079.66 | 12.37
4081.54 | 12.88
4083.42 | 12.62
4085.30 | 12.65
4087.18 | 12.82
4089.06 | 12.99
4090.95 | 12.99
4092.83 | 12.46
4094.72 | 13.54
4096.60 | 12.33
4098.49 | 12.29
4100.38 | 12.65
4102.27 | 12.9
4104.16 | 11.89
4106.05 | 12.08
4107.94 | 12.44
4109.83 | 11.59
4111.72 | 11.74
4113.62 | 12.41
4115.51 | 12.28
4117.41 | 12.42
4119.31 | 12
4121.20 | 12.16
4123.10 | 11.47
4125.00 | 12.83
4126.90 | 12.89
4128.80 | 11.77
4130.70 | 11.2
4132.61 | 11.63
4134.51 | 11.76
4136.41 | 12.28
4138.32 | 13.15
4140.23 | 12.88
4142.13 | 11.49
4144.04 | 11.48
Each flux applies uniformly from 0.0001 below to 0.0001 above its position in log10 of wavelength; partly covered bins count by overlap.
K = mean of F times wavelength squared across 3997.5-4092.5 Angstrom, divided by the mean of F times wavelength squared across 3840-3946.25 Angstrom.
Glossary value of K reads 0.9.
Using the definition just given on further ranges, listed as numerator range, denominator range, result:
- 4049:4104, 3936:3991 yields 1.01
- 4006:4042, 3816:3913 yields 0.92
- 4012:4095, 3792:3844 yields 0.97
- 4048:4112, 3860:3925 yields 0.92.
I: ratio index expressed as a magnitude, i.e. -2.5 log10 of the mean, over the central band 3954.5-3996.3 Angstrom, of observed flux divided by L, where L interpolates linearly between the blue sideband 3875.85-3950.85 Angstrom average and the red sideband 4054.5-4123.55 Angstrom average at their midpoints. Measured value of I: 0.02 mag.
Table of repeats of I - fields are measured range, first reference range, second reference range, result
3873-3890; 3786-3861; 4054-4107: -0.01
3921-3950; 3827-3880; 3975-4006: 0.03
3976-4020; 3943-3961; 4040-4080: 0.01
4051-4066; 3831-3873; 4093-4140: 0.01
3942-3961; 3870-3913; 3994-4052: 0.04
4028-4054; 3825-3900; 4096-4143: 0.08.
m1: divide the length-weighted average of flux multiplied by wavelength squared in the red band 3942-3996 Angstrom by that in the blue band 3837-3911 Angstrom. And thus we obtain 0.91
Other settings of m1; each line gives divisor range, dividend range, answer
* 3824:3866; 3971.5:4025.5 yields 0.92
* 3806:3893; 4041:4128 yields 0.93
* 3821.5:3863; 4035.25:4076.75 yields 0.92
